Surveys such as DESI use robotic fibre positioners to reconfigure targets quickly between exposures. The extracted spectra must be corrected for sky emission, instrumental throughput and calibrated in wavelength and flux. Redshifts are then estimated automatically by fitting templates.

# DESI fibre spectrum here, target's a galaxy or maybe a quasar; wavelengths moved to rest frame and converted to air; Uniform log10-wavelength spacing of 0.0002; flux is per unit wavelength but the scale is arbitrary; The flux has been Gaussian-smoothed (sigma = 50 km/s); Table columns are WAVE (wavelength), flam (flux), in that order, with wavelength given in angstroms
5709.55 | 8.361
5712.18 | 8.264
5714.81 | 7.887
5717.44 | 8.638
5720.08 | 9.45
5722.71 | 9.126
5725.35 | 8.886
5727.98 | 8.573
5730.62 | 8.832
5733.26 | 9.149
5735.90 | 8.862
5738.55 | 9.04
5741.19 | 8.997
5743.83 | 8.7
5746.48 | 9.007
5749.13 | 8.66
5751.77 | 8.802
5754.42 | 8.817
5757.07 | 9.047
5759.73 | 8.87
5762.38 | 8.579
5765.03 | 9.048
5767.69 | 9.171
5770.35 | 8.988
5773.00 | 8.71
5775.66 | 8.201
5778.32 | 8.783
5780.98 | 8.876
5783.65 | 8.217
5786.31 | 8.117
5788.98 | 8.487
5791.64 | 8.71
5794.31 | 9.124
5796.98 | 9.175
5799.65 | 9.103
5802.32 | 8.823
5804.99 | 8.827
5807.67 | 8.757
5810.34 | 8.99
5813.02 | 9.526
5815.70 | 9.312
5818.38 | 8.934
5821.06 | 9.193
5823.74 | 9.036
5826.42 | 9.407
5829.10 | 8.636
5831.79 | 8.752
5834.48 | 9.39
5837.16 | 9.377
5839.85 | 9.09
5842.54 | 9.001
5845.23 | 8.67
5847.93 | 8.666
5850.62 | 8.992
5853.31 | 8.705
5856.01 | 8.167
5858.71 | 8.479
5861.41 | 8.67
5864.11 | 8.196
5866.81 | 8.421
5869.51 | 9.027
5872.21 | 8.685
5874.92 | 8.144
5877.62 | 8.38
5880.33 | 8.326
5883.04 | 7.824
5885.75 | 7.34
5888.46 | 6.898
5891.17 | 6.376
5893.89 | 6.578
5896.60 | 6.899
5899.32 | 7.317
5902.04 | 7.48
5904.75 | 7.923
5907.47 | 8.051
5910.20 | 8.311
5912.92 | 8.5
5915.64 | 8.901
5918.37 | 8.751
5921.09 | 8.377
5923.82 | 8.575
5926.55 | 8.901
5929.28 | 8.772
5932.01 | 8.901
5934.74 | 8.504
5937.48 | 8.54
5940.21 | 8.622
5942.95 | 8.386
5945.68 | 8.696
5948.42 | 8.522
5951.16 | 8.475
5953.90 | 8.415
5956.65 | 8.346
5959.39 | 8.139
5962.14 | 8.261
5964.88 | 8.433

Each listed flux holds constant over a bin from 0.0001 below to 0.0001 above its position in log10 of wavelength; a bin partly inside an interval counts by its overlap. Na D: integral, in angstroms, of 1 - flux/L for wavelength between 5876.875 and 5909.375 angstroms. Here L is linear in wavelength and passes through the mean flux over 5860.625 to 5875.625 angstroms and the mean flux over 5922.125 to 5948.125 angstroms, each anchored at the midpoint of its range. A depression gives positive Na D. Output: 4.3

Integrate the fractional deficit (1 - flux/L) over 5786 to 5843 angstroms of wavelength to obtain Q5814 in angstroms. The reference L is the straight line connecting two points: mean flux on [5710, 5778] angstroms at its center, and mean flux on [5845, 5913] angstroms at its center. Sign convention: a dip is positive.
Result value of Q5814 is -4.2 angstroms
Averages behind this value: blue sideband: 8.81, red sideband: 8.02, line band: 9.01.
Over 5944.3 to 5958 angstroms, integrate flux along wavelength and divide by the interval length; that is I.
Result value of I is 8.49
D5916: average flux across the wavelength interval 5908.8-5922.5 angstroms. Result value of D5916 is 8.56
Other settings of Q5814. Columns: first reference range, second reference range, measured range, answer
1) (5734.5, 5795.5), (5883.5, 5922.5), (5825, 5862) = -3.2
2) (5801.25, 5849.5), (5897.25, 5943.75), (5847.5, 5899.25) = 4.1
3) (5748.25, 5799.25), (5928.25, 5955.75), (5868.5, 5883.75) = 0.4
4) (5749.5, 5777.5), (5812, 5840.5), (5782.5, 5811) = 0.8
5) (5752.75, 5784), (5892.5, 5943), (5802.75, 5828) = -1.4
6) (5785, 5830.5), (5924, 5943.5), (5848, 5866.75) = 0.6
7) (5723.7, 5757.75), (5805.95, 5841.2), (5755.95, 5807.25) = 1.2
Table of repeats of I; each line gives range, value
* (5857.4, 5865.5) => 8.45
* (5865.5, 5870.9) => 8.74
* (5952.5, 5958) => 8.37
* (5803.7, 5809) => 8.78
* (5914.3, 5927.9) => 8.7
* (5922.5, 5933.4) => 8.79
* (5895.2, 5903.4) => 7.24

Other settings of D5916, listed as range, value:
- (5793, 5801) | 9.13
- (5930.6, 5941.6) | 8.64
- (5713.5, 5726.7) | 8.8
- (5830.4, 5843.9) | 9.12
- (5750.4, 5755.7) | 8.82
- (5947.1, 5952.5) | 8.5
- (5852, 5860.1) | 8.44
